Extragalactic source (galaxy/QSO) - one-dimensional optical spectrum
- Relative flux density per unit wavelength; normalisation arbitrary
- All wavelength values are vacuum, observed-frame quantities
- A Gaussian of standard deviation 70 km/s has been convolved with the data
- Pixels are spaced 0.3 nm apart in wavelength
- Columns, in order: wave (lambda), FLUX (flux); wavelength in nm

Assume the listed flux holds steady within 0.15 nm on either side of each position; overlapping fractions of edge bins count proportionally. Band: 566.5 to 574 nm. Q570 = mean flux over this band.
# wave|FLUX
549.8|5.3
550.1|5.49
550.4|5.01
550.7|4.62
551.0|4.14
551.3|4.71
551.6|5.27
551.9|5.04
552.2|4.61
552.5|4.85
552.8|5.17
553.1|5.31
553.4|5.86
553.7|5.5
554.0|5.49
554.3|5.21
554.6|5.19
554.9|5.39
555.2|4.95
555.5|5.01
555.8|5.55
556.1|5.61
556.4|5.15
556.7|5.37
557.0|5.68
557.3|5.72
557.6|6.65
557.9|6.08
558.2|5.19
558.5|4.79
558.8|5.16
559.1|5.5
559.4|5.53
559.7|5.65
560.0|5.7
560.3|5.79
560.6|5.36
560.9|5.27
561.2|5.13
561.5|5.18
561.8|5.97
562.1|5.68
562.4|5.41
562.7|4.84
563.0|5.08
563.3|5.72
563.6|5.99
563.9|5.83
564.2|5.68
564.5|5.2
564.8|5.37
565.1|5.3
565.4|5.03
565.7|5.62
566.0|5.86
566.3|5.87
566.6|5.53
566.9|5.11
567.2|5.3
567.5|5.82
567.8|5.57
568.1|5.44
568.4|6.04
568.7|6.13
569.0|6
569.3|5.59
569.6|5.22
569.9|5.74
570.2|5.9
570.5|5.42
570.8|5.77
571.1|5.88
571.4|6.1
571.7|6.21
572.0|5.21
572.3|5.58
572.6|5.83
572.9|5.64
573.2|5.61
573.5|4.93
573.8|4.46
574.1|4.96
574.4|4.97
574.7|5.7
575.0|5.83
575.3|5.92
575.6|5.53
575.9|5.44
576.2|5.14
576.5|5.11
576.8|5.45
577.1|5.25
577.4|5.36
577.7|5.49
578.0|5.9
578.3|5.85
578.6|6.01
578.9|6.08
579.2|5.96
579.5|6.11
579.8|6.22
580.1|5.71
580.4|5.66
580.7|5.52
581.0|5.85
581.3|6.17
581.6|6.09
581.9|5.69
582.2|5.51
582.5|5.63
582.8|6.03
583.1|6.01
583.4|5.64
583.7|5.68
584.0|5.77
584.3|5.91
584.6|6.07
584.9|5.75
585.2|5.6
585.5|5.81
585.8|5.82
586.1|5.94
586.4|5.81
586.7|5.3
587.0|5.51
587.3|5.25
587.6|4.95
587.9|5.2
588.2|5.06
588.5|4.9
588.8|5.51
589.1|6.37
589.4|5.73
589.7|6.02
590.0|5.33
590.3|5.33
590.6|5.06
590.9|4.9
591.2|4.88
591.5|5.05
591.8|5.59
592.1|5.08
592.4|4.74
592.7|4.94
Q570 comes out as 5.6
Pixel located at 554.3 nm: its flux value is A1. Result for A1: 5.21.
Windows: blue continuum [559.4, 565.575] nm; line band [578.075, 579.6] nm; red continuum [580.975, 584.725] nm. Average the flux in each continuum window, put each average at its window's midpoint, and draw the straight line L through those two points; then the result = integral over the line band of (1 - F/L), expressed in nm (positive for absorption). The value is -0.06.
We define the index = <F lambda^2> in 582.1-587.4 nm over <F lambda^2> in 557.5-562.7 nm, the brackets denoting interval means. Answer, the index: 1.1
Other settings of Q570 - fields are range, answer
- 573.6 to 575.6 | 5.31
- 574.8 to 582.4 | 5.71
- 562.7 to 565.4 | 5.46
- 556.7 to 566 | 5.51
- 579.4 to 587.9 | 5.74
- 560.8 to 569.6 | 5.53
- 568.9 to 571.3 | 5.69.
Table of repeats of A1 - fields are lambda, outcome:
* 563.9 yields 5.83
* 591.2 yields 4.88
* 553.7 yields 5.5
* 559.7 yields 5.65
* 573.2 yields 5.61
